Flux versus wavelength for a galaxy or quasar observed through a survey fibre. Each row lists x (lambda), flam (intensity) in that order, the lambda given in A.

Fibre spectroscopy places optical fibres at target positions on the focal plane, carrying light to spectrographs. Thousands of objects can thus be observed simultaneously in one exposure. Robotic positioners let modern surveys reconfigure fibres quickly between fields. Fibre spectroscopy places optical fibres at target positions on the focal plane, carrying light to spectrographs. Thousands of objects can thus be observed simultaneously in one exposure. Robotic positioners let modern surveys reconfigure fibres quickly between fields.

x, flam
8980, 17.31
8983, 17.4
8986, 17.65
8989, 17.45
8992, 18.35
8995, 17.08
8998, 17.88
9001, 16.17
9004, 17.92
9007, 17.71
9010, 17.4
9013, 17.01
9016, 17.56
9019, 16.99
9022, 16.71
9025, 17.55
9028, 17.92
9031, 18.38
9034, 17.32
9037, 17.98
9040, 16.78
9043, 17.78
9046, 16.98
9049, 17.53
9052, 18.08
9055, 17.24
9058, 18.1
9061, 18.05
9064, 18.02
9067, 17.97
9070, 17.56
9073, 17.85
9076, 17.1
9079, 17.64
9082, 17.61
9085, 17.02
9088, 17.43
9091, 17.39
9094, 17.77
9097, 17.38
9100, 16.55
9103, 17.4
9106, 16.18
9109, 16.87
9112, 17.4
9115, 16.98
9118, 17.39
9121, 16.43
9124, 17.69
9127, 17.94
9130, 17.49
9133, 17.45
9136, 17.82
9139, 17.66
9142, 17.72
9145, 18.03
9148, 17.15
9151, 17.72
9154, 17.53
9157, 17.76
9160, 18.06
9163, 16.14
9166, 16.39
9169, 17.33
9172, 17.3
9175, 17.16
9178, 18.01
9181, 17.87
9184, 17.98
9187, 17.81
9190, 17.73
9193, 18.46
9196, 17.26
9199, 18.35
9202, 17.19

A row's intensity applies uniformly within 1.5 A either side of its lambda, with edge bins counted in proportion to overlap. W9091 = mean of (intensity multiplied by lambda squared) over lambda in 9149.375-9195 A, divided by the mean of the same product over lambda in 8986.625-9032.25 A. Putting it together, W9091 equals 1.0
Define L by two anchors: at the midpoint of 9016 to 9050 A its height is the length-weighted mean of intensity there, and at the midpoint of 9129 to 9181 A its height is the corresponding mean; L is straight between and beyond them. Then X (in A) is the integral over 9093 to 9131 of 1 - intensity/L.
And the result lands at 0.6 A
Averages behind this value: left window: 17.5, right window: 17.5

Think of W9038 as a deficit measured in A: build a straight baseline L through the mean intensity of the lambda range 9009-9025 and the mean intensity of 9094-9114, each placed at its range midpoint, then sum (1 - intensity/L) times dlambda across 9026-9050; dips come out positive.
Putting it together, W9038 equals -0.63 A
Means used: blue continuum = 17.2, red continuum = 17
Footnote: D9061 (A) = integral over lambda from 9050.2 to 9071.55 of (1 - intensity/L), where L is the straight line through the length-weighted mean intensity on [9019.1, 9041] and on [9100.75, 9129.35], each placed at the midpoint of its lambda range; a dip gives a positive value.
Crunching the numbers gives -0.6 A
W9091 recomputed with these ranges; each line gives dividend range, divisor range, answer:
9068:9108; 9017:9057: 1.00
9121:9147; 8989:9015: 1.04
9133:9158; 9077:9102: 1.03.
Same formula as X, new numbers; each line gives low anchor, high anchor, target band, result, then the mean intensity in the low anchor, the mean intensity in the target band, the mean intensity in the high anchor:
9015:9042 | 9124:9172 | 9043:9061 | -0.17 A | 17.5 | 17.6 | 17.5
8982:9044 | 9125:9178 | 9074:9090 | 0.09 A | 17.5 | 17.4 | 17.5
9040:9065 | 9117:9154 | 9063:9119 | 0.86 A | 17.7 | 17.3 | 17.5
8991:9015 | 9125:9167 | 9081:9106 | 0.33 A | 17.4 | 17.2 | 17.5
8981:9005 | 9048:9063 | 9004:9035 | 0.25 A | 17.5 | 17.5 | 17.8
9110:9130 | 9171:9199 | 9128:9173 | 0.21 A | 17.3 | 17.4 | 17.8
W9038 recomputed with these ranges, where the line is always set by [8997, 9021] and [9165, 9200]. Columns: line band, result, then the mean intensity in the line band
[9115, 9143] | 0.1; 17.5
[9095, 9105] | 0.2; 17.1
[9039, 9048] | 0.1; 17.2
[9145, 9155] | 0.0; 17.5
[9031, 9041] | -0.1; 17.5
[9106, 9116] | 0.3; 17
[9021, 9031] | -0.1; 17.6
